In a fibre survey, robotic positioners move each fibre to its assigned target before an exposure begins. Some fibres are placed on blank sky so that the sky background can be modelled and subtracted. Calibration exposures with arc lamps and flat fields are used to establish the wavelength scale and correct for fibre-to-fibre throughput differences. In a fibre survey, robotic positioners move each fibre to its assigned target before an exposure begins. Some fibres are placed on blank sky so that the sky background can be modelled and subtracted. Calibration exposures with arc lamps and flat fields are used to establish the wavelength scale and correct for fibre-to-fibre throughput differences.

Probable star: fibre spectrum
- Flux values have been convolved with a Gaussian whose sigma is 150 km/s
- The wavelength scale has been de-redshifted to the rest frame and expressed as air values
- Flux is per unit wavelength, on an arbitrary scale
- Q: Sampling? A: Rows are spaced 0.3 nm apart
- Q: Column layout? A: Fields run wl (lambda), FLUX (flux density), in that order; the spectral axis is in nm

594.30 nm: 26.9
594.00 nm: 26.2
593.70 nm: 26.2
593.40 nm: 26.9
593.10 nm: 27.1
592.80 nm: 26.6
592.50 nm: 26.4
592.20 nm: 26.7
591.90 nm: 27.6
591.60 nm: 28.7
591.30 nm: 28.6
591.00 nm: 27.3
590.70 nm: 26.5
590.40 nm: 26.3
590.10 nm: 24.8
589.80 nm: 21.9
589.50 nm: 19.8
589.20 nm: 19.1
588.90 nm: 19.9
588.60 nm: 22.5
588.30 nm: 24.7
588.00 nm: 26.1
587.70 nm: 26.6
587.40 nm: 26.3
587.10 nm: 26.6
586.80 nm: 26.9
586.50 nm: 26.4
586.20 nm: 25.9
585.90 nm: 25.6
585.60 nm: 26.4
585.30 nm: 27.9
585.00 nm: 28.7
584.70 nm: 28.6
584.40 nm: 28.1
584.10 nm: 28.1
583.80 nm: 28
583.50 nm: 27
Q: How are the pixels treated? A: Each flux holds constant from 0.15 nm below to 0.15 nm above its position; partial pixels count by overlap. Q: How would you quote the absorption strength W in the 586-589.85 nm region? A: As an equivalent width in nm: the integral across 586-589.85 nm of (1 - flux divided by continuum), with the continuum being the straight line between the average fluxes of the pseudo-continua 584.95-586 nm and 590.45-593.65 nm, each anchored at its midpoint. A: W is 0.424 nm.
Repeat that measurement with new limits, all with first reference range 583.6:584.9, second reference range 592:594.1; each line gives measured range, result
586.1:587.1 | 0.05 nm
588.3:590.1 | 0.39 nm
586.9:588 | 0.05 nm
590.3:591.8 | -0.03 nm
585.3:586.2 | 0.05 nm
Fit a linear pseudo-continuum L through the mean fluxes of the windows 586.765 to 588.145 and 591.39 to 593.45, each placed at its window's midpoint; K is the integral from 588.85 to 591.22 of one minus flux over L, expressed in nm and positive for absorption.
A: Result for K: 0.30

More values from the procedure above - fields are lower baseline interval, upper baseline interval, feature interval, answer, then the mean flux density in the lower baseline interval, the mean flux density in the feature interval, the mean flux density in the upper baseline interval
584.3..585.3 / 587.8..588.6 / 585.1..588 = 0.01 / 28.4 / 26.5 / 24.9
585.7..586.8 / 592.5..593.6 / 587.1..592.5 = 0.30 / 26.1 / 25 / 26.8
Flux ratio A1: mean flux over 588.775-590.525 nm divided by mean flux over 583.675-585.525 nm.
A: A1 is 0.8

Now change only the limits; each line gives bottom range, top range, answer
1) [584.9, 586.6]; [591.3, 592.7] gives 1.03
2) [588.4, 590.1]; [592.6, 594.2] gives 1.26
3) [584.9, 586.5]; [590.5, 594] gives 1.01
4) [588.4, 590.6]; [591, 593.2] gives 1.23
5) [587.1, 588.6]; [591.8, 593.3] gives 1.05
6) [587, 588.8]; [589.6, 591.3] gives 1.01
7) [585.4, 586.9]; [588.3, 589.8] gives 0.80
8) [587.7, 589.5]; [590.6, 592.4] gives 1.22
